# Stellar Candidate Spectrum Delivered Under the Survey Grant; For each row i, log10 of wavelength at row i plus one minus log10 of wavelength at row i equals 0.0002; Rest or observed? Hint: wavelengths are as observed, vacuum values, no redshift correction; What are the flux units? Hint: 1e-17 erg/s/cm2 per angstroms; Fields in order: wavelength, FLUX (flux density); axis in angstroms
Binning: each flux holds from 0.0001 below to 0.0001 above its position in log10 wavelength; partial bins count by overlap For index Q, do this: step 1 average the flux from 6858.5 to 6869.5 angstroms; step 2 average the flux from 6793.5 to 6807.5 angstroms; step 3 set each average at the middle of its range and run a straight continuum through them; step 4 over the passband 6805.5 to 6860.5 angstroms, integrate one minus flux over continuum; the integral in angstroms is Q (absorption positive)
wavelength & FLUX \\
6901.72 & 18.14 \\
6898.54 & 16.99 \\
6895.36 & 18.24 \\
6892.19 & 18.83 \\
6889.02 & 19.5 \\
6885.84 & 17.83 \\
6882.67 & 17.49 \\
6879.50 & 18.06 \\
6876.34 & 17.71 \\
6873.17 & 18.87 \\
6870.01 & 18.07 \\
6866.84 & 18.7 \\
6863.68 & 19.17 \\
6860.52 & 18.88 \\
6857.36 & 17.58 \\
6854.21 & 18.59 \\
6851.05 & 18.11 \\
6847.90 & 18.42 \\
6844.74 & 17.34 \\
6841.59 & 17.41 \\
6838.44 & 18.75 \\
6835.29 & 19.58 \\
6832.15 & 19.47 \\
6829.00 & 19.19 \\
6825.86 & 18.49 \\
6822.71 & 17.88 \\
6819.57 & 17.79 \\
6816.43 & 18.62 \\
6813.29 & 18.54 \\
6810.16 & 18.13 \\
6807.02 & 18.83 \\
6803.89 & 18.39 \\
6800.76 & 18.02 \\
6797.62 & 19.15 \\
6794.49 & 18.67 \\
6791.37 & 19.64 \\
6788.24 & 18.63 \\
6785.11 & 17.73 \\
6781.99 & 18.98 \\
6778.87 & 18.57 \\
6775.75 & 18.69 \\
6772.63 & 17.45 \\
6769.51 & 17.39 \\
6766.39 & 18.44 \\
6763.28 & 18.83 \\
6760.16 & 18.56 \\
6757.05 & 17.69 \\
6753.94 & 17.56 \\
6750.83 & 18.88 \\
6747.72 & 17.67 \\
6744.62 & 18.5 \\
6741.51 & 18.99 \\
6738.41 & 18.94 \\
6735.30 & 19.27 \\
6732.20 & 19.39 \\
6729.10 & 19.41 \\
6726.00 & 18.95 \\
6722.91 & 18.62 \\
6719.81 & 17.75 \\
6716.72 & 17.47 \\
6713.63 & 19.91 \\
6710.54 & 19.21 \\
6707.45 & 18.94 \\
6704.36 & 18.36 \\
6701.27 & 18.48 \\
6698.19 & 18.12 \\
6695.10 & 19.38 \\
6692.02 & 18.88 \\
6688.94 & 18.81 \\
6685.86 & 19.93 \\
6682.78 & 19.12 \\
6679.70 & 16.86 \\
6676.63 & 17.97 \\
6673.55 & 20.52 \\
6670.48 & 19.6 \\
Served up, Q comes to 0.8 angstroms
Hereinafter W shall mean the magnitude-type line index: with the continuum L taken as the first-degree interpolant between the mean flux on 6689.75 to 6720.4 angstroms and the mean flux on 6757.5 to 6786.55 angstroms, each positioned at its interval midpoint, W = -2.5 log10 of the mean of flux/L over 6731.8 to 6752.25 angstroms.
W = -0.02 mag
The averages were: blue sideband 18.7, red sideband 18.3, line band 18.8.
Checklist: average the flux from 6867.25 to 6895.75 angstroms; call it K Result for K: 18.3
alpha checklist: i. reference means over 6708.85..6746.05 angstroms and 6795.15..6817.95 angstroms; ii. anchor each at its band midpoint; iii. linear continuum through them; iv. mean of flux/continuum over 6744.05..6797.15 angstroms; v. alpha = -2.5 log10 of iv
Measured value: 0.02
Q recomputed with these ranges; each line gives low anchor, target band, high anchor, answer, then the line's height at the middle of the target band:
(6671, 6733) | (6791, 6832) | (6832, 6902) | -0.2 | 18.5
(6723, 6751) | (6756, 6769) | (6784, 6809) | 0.3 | 18.8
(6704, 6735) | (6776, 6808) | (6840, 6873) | -0.2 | 18.5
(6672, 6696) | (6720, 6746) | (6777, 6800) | -0.2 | 18.8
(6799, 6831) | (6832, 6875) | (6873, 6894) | -0.3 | 18.3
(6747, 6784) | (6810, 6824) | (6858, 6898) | 0.1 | 18.3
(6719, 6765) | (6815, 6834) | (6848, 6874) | -0.1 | 18.5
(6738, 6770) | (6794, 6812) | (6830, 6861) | -0.1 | 18.4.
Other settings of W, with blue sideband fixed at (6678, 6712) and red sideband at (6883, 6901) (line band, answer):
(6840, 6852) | 0.03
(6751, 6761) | 0.03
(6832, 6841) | -0.04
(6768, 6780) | 0.03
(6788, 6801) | -0.03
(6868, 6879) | 0.00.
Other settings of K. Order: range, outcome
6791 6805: 18.7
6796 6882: 18.4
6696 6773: 18.5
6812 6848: 18.5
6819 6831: 18.4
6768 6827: 18.4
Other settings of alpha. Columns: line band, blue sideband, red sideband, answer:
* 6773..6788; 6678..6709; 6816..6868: 0.01 mag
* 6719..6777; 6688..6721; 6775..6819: 0.01 mag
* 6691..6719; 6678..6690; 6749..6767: -0.01 mag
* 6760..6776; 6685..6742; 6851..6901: 0.03 mag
